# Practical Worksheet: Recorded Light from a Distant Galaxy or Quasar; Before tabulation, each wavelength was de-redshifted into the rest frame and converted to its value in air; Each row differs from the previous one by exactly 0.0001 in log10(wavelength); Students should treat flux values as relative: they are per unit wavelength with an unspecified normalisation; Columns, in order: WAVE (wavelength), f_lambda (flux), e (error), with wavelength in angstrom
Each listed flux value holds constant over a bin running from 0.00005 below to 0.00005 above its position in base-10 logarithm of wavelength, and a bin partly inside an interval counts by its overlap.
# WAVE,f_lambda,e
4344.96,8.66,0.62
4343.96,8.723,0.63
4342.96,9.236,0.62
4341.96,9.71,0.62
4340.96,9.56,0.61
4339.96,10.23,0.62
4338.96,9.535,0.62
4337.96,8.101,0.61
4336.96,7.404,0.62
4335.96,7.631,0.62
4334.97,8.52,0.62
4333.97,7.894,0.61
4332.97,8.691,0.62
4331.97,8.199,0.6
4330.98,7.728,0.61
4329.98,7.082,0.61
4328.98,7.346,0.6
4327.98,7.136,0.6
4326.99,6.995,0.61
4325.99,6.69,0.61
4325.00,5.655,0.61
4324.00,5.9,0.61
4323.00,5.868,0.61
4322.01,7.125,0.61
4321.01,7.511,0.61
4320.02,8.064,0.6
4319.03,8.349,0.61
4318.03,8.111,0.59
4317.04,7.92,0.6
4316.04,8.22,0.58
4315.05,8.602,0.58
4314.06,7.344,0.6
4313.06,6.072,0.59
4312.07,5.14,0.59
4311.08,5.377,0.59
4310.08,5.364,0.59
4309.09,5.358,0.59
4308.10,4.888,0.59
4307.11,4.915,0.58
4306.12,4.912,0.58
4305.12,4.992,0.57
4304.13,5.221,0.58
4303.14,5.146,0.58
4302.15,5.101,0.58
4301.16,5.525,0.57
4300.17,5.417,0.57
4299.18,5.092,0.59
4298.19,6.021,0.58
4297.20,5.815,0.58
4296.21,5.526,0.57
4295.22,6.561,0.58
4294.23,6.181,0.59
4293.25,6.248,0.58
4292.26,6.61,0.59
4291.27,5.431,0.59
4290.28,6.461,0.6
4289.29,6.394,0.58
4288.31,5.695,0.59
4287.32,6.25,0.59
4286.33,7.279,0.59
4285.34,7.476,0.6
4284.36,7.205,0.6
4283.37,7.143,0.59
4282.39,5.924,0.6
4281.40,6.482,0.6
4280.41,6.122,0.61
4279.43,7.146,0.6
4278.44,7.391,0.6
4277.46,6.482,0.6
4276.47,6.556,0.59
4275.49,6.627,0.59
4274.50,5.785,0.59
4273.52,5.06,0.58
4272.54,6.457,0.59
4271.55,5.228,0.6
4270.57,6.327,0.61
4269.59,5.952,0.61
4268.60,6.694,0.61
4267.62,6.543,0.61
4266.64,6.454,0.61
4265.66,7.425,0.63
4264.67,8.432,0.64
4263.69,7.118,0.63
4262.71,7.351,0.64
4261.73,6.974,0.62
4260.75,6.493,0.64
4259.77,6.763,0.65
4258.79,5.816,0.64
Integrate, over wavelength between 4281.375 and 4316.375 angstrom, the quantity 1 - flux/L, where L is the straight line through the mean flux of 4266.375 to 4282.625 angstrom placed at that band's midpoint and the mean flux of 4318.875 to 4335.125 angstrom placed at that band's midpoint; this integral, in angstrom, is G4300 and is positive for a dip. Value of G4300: 3.8 angstrom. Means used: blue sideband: 6.31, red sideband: 7.29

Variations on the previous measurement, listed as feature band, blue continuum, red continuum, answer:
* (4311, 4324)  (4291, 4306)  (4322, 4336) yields -1.15 angstrom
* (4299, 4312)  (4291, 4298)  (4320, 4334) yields 2.53 angstrom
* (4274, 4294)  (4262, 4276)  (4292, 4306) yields -1.45 angstrom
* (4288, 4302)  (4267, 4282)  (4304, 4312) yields -0.80 angstrom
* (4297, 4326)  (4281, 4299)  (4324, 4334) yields 2.84 angstrom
